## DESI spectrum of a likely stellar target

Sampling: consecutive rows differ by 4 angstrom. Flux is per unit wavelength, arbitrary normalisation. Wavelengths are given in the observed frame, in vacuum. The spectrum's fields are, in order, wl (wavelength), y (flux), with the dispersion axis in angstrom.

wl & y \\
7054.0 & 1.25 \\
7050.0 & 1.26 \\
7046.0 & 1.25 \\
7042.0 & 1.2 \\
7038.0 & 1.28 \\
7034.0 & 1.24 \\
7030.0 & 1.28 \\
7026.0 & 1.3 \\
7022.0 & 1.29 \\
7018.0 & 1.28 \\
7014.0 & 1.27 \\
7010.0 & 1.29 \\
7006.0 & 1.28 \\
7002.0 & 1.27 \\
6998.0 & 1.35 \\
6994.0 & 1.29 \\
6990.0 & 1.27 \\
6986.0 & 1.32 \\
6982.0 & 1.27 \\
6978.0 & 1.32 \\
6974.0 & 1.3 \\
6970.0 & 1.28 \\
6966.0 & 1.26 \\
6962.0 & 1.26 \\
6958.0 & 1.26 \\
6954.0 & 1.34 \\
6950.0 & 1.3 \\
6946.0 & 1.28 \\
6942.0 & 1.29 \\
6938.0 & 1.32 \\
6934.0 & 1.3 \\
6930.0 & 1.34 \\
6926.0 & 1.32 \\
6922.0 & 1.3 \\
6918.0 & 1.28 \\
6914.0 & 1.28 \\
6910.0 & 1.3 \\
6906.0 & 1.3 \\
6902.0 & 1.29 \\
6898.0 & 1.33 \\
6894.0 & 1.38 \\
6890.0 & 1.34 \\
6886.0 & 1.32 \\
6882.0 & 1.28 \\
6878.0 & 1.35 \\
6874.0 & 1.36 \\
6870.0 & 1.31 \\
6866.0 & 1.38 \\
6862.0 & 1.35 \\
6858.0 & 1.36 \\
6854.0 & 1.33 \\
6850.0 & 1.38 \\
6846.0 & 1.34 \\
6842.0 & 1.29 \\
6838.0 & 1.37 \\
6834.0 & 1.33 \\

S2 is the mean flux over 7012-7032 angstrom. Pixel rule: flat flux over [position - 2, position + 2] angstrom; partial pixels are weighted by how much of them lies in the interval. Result 1.28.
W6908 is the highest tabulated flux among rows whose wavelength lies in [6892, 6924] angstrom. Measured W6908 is 1.38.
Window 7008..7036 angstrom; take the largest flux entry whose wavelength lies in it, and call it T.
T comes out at 1.3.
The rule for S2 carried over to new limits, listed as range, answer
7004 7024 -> 1.28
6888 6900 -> 1.35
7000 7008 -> 1.27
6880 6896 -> 1.33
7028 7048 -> 1.25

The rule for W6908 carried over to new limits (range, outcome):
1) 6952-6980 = 1.34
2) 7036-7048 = 1.28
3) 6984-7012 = 1.35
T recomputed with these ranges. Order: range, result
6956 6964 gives 1.26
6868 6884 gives 1.36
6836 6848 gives 1.37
